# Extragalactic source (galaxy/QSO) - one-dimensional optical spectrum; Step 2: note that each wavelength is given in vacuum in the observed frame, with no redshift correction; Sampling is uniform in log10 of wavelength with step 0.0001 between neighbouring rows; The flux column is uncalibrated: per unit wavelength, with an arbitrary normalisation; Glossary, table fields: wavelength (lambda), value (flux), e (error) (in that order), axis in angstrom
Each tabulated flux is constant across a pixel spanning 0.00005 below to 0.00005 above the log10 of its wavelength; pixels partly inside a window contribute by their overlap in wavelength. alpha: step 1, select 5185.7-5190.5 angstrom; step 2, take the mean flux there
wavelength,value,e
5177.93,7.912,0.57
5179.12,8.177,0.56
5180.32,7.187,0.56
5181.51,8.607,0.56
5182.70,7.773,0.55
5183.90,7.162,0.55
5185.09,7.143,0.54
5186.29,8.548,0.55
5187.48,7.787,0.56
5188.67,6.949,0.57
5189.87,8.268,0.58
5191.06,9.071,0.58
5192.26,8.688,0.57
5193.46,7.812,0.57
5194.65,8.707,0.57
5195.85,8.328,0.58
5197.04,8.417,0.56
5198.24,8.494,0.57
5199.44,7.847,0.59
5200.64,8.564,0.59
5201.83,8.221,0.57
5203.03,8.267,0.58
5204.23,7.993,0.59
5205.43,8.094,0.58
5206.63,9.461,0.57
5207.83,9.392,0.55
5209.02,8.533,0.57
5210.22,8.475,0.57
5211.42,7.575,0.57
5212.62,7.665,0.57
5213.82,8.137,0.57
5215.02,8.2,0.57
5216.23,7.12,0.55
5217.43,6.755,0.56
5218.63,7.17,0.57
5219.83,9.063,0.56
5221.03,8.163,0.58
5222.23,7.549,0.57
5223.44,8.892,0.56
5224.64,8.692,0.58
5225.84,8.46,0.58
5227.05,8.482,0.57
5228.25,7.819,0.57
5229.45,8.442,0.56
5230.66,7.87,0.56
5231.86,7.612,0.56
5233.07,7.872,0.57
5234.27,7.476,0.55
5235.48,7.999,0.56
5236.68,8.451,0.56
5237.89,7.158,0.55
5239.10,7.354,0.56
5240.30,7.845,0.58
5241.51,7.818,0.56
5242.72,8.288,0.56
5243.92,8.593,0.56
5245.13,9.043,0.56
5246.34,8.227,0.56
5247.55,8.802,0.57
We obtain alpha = 7.91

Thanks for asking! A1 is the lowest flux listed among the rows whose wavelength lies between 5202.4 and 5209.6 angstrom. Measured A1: 7.993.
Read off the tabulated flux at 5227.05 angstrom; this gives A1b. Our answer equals 8.482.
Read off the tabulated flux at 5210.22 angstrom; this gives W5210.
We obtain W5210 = 8.475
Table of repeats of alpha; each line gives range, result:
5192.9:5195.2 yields 8.28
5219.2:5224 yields 8.4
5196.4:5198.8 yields 8.46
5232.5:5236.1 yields 7.8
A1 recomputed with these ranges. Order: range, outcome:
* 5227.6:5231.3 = 7.819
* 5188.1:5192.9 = 6.949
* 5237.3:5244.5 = 7.158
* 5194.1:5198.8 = 8.328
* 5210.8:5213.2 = 7.575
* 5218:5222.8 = 7.17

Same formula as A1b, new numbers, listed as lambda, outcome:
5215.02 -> 8.2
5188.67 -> 6.949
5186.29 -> 8.548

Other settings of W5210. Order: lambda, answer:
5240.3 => 7.845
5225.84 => 8.46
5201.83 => 8.221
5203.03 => 8.267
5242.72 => 8.288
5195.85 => 8.328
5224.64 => 8.692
